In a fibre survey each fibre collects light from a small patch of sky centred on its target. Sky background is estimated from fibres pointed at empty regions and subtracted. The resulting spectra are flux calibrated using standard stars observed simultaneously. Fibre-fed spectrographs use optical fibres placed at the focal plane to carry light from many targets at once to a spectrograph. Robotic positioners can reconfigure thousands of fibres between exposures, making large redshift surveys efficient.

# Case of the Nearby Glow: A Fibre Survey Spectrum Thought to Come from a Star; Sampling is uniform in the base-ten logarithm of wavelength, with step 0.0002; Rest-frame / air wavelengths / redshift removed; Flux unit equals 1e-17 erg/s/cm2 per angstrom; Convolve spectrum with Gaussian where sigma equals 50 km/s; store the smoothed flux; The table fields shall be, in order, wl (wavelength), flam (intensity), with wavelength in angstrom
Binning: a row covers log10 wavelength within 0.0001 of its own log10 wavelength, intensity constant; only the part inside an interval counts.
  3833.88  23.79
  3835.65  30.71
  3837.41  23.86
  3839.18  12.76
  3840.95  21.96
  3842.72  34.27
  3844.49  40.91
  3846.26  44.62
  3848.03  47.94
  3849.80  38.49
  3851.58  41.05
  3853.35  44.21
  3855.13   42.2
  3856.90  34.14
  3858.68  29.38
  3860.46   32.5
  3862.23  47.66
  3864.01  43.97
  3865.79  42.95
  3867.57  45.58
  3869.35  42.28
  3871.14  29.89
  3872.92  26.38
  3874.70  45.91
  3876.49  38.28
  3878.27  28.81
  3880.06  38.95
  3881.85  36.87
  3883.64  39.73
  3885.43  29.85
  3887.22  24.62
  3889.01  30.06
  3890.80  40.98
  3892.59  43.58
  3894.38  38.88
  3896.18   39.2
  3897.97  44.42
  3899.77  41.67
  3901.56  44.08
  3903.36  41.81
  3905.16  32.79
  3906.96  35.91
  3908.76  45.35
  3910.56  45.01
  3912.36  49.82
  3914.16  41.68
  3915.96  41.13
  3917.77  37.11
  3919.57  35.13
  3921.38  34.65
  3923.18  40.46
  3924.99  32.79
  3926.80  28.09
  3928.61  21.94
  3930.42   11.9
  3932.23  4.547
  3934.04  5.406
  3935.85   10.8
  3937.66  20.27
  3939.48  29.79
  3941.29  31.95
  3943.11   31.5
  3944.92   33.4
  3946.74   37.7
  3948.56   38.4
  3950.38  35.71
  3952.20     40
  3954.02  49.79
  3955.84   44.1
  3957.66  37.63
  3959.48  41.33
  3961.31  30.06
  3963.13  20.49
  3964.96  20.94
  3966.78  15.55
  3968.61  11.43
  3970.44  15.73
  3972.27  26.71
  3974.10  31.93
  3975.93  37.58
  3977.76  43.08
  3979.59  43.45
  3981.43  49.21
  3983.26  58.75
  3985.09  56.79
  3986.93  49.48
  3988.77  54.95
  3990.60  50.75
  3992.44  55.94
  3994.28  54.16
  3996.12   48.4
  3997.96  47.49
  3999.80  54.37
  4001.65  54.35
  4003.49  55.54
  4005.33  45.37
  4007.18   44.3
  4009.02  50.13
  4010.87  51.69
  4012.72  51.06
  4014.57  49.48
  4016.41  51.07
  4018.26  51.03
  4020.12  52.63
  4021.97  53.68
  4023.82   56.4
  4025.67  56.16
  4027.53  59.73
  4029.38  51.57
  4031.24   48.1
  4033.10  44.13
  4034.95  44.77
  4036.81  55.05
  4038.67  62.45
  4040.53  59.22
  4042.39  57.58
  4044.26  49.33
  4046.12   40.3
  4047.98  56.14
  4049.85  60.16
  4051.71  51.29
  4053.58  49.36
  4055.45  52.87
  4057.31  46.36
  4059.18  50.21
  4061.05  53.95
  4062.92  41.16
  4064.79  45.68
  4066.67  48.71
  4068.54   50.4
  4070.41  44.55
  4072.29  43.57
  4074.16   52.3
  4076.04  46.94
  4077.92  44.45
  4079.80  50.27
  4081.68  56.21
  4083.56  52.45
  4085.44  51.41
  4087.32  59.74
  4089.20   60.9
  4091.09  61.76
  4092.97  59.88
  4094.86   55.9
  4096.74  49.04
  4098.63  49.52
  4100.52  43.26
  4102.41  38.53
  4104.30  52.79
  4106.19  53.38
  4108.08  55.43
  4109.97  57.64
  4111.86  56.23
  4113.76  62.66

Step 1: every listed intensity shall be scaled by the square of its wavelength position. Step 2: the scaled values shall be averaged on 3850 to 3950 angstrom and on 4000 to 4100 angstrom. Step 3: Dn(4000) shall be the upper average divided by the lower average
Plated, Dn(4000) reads 1.59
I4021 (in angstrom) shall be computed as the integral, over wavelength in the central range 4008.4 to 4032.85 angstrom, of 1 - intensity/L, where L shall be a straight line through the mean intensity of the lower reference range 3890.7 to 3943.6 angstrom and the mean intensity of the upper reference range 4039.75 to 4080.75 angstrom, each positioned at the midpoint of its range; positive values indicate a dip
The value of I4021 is -3.87 angstrom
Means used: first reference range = 33.3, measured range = 52.3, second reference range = 49.7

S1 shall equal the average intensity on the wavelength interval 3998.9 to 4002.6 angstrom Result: 54.3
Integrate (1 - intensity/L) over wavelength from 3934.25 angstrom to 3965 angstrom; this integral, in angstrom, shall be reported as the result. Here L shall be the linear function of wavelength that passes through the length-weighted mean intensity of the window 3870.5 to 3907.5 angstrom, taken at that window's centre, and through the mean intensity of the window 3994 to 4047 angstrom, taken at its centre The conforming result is 8.1 angstrom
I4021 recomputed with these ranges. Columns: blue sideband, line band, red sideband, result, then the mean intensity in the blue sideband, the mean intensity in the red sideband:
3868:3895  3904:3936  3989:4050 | 6.9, 35.8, 52.1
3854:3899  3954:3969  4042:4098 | 4.8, 37.5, 51.4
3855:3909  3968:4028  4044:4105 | -2.8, 37.9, 50.6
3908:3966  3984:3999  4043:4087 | -4.9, 32.1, 49.7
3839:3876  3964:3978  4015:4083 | 6.5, 38.1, 51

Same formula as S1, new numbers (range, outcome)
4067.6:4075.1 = 47.7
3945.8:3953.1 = 37.9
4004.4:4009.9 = 46.6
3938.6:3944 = 31.1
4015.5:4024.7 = 52.9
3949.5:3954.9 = 41.8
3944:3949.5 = 36.5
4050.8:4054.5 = 50.3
